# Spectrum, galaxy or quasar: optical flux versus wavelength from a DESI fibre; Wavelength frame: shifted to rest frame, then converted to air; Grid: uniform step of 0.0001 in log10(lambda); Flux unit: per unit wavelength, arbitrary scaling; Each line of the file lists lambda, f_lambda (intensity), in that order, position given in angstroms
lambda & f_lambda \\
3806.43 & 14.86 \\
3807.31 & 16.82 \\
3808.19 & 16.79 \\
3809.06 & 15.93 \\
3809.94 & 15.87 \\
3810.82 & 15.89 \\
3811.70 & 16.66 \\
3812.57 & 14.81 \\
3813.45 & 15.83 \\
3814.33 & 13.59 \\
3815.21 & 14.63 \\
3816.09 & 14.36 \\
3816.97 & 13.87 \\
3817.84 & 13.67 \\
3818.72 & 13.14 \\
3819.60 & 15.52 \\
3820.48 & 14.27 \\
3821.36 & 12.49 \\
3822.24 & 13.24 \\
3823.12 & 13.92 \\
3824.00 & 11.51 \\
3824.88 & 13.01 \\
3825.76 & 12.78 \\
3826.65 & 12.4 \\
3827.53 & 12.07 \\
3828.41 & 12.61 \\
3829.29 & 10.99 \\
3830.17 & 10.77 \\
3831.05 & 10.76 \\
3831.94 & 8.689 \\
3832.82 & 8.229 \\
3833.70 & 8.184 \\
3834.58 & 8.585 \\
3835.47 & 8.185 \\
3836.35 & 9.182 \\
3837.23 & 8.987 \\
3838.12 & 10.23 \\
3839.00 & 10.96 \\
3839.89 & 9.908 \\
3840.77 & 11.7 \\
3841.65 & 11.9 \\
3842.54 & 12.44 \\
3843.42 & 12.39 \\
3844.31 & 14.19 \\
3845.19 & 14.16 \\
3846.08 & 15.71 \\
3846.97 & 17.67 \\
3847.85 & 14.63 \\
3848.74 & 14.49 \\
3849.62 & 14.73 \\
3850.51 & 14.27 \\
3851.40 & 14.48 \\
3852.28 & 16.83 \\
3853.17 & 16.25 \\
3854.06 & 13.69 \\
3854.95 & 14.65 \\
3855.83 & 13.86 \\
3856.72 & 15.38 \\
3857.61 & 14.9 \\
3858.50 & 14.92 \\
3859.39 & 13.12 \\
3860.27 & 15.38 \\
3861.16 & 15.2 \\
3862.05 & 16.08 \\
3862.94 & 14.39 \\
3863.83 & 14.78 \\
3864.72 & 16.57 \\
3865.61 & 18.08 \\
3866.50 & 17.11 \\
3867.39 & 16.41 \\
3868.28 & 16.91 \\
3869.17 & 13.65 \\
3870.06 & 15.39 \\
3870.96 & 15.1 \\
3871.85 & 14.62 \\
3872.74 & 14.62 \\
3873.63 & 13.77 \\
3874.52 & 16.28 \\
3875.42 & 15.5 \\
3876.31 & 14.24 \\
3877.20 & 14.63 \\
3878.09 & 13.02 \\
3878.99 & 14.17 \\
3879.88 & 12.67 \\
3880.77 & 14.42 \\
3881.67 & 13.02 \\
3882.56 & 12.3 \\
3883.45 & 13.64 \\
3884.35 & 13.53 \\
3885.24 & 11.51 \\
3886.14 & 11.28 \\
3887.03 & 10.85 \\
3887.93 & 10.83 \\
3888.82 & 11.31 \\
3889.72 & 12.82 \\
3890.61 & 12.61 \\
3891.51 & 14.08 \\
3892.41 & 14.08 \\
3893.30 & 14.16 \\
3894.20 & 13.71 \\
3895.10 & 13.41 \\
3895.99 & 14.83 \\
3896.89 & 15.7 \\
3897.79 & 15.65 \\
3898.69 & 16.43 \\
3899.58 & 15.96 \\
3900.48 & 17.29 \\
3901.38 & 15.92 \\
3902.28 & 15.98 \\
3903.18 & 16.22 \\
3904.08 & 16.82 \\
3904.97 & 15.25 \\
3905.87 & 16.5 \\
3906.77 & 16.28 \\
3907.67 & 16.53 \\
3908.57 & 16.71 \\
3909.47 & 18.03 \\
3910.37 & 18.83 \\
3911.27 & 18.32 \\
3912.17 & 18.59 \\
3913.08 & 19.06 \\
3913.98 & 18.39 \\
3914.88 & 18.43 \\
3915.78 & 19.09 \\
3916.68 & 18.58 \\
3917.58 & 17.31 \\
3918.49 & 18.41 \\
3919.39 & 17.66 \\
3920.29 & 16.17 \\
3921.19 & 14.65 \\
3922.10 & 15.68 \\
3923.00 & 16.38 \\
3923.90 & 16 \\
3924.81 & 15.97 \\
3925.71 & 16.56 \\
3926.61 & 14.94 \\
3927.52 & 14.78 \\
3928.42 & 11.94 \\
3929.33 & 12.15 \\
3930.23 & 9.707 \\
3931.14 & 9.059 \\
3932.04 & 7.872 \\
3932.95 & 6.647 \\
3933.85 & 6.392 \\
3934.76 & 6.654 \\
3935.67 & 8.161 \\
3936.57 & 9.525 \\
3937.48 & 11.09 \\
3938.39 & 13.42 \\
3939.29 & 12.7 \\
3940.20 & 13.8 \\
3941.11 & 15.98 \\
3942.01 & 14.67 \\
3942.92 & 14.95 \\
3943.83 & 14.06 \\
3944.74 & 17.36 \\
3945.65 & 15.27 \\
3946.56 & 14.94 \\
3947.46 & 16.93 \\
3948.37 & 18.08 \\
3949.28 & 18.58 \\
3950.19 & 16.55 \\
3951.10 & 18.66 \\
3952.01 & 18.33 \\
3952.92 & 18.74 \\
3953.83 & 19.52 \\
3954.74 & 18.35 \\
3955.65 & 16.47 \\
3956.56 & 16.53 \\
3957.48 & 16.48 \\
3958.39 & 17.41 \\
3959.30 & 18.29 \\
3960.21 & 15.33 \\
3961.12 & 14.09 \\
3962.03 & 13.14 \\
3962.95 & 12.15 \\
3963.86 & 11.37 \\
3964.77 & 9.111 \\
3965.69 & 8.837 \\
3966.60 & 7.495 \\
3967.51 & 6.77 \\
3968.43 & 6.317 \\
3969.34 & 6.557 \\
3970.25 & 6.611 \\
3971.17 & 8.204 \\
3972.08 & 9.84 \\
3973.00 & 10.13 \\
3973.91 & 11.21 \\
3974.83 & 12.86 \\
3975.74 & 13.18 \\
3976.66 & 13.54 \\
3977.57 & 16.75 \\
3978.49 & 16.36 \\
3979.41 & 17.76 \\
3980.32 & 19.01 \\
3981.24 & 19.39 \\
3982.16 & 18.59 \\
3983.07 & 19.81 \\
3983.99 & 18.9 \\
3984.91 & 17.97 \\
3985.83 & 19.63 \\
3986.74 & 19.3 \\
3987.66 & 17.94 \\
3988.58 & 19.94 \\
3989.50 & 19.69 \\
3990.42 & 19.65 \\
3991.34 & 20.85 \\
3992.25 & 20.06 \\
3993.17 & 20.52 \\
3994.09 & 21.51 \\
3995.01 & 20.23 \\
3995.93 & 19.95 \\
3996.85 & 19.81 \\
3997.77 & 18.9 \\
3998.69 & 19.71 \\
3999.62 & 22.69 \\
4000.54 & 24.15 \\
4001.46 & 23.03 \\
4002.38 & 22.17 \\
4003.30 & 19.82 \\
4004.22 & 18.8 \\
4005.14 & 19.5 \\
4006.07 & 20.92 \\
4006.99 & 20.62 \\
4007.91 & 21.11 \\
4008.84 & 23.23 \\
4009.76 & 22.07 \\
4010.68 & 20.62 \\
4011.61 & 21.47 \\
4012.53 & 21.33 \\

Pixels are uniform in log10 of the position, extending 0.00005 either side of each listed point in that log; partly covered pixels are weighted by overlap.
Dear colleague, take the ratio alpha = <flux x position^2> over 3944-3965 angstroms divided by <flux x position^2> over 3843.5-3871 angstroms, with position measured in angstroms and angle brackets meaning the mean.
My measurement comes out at 1.12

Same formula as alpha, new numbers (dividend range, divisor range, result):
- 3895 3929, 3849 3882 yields 1.14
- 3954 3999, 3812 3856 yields 1.31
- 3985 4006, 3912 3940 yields 1.52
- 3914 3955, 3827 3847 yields 1.39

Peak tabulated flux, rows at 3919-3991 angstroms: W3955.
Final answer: 19.94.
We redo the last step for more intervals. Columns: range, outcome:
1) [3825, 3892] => 18.08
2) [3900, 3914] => 19.06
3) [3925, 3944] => 16.56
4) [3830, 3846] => 14.19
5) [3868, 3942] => 19.09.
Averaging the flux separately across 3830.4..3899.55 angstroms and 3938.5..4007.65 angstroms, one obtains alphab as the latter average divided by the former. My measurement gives 1.2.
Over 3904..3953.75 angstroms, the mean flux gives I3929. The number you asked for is 15.1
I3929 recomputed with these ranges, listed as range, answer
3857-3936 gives 14.7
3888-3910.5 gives 15.3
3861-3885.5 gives 14.7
